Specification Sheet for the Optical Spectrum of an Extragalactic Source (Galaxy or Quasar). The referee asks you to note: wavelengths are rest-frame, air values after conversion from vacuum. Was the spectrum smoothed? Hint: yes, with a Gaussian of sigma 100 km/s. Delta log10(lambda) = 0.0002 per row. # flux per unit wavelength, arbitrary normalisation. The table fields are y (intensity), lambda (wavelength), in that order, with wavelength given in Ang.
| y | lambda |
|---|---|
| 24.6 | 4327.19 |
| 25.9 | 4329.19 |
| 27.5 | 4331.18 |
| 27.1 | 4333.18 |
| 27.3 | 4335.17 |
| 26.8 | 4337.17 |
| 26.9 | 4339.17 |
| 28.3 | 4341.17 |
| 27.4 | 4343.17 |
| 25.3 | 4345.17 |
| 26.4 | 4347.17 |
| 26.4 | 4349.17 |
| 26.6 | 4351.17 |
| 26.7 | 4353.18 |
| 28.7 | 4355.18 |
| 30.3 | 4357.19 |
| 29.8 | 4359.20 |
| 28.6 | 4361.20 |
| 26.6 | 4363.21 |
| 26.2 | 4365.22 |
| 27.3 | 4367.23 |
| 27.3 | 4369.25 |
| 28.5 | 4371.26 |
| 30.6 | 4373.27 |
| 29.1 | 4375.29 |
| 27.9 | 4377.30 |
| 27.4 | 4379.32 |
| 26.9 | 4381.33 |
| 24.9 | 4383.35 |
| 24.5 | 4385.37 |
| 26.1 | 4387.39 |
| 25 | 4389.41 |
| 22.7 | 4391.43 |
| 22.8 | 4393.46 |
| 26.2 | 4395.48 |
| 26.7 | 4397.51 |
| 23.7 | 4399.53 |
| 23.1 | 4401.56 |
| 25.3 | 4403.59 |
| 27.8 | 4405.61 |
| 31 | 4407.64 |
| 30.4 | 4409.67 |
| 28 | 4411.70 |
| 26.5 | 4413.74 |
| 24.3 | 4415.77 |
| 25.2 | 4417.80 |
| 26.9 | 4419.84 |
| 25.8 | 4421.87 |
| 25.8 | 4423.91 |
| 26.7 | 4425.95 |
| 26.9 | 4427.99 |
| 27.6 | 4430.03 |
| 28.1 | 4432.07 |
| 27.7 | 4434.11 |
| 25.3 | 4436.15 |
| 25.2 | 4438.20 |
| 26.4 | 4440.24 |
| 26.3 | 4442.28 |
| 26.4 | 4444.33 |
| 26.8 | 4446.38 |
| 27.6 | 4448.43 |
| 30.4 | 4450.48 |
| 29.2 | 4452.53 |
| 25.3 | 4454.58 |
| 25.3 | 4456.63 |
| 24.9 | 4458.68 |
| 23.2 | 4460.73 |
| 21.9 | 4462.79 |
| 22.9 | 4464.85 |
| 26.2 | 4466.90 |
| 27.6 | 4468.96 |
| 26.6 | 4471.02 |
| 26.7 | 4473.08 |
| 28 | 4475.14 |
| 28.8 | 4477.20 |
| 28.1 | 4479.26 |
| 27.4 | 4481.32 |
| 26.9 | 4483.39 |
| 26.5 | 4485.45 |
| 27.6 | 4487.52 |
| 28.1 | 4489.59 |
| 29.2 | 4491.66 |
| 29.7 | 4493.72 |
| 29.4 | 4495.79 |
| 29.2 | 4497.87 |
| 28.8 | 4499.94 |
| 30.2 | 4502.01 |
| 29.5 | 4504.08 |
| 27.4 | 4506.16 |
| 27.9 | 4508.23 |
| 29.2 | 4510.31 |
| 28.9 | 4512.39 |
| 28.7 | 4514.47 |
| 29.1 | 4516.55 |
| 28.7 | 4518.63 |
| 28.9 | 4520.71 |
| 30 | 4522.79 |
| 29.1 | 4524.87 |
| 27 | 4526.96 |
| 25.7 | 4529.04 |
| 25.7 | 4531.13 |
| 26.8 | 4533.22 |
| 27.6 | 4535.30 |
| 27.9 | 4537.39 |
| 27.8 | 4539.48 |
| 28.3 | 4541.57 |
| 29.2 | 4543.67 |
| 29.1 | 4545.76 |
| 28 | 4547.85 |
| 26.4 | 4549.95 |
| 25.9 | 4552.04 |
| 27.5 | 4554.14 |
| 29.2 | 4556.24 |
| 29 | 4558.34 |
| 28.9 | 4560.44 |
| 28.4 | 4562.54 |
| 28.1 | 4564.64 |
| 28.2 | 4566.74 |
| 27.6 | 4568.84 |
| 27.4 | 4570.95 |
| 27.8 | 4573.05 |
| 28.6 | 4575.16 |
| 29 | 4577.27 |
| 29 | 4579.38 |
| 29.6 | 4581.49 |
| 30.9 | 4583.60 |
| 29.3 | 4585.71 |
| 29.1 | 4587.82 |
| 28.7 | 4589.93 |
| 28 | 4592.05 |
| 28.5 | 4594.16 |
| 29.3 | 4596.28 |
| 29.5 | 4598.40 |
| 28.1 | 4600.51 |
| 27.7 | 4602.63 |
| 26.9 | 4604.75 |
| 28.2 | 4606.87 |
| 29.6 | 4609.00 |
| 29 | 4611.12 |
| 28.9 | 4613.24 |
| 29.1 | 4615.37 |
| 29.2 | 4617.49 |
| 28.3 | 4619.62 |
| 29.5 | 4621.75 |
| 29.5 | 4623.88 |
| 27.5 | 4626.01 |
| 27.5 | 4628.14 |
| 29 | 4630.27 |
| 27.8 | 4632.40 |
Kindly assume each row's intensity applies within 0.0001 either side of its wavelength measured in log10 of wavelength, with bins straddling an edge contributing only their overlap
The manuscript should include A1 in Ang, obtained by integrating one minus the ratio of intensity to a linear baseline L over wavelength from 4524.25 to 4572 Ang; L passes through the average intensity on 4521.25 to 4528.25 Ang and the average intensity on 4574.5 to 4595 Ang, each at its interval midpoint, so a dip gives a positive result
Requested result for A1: 1.73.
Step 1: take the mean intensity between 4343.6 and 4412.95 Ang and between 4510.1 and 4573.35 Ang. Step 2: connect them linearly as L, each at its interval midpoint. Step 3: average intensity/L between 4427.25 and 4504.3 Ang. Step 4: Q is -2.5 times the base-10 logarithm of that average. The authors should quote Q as 0.02 mag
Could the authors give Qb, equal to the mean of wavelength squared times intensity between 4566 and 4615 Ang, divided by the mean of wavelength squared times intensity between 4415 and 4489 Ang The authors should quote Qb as 1.15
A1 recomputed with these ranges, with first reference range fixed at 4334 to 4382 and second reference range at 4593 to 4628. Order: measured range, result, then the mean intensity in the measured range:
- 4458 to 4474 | 1.8 Ang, 25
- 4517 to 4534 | 0.3 Ang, 27.8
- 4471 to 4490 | 0.4 Ang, 27.5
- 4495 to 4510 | -0.4 Ang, 28.9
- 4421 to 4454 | 1.1 Ang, 27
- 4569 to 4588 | -0.3 Ang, 28.9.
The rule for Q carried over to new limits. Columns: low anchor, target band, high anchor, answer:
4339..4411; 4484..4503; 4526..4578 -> -0.046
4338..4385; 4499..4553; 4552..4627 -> 0.006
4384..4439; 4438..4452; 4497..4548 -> -0.016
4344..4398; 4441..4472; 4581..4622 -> 0.063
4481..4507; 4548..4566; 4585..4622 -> 0.026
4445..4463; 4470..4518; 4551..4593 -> -0.052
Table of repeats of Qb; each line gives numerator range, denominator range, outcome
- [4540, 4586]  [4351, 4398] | 1.15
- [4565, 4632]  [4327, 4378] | 1.16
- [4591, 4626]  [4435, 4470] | 1.18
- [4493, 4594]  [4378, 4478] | 1.14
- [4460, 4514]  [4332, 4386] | 1.07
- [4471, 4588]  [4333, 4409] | 1.13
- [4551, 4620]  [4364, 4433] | 1.17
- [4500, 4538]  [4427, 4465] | 1.11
